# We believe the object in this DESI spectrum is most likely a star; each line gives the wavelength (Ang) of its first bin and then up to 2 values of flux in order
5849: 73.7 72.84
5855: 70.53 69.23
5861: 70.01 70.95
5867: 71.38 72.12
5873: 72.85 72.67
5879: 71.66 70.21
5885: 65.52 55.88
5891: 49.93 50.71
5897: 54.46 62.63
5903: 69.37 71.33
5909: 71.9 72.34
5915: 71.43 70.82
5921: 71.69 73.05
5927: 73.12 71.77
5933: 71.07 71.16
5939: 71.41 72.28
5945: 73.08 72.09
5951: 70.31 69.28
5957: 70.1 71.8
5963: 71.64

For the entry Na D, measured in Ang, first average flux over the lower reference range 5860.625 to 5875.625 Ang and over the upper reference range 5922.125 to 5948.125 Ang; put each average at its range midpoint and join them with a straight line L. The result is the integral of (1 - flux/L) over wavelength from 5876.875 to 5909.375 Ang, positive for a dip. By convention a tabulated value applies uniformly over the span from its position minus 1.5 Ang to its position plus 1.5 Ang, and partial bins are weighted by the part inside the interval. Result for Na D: 4.0 Ang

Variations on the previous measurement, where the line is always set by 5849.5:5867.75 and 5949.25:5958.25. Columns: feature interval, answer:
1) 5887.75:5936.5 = 2.5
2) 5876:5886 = 0.1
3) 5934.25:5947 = -0.3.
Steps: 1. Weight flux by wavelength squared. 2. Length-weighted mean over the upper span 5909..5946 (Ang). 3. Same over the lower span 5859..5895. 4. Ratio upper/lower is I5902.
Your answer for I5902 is 1.10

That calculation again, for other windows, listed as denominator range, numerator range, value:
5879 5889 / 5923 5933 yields 1.12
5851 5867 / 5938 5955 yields 1.04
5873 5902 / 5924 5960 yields 1.17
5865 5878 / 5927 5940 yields 1.01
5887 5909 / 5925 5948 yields 1.21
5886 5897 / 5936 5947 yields 1.38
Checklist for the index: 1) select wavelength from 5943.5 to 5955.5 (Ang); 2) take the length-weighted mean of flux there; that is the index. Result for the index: 71.2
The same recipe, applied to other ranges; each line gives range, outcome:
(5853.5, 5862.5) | 69.9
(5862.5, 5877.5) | 72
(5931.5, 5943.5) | 71.5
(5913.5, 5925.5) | 71.7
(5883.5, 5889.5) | 60.7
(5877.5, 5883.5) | 70.9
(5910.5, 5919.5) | 71.5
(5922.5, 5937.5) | 72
